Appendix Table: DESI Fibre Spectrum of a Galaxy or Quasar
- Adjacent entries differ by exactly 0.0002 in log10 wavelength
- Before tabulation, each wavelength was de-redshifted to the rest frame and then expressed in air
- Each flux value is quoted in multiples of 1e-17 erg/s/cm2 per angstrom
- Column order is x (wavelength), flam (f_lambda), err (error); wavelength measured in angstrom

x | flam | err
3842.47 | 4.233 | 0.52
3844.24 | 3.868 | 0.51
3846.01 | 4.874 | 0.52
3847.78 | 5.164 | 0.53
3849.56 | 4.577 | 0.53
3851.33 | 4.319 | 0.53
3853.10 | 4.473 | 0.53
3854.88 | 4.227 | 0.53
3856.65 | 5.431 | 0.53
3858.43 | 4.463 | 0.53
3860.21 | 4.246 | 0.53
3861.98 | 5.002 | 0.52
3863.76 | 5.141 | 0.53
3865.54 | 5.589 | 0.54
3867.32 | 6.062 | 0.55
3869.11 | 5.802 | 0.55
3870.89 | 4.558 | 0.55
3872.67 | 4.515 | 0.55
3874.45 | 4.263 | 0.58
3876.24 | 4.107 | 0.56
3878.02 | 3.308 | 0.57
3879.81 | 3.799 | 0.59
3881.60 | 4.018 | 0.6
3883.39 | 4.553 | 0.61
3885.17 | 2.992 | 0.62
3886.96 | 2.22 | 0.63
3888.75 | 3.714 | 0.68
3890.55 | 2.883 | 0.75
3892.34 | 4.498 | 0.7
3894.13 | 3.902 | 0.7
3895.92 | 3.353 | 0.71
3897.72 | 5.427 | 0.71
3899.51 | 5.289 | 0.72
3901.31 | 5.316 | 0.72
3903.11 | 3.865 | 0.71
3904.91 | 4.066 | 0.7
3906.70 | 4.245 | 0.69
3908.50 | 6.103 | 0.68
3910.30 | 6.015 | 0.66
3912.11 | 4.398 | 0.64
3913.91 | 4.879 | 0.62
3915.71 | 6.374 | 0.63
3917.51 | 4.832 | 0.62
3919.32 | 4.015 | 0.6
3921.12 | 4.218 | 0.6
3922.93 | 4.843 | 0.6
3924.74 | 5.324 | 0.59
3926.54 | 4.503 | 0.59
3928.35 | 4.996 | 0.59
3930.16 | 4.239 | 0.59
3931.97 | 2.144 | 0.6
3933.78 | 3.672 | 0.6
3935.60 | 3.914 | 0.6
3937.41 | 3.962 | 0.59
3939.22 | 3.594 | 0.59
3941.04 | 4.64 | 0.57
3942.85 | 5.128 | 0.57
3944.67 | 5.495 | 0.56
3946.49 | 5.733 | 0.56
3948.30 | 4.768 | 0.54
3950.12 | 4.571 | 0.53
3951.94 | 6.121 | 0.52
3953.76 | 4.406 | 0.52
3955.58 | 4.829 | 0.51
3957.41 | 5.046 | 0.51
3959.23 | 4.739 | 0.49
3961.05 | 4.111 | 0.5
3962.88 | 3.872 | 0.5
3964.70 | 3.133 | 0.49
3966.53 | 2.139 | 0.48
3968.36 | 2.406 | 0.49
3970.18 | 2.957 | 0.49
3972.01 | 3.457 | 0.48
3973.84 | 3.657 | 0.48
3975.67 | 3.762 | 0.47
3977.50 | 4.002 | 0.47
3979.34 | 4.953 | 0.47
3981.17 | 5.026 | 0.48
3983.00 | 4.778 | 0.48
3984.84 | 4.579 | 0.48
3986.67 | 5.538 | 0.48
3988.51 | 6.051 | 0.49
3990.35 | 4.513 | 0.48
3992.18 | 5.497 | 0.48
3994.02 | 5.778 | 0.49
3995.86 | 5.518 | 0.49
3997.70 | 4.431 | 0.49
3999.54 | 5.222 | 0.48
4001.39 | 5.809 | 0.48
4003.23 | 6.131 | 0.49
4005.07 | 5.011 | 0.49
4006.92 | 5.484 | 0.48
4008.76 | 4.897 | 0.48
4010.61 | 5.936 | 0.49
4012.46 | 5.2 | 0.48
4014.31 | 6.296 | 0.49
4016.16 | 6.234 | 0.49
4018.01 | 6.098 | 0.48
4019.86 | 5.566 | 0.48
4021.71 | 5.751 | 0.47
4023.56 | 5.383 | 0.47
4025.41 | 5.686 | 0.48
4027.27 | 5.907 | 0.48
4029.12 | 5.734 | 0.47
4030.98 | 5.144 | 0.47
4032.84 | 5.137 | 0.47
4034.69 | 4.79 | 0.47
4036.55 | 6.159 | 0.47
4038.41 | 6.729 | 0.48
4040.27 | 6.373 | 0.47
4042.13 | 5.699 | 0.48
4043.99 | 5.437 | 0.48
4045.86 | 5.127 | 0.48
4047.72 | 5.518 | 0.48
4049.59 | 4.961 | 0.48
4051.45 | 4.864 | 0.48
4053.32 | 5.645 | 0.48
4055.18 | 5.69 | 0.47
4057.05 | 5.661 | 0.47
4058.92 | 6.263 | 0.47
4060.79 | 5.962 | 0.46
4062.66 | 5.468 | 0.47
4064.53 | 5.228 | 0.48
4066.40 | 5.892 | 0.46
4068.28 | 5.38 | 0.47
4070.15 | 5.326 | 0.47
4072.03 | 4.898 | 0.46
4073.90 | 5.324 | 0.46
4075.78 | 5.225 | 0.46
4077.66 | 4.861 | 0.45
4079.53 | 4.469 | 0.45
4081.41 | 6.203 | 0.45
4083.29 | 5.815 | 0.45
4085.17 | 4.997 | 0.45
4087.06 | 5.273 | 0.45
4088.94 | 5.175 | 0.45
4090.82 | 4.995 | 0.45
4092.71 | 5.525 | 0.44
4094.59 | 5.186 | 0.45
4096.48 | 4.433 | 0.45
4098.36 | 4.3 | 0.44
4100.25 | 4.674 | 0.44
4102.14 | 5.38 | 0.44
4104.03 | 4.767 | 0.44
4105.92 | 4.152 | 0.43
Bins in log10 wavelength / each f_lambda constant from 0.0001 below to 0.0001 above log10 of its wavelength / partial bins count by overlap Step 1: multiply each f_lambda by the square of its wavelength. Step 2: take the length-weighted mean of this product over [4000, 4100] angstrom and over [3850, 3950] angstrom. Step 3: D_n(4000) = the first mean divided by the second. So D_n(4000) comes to 1.31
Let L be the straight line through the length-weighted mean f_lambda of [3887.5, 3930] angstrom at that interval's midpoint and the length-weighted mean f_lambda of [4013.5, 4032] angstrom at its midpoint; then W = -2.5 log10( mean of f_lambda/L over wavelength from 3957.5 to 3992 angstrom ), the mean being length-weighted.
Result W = 0.27 mag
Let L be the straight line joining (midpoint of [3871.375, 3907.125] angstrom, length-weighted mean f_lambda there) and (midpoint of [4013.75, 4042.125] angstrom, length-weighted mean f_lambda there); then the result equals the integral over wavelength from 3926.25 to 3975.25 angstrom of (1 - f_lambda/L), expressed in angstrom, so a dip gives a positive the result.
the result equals 6.5 angstrom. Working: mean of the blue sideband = 4.02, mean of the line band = 4.15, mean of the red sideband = 5.79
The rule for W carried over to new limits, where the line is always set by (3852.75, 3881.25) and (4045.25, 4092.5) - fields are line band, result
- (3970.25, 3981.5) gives 0.252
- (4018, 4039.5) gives -0.085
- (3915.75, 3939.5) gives 0.146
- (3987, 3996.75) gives -0.076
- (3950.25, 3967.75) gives 0.176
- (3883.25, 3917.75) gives 0.084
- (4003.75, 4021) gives -0.094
